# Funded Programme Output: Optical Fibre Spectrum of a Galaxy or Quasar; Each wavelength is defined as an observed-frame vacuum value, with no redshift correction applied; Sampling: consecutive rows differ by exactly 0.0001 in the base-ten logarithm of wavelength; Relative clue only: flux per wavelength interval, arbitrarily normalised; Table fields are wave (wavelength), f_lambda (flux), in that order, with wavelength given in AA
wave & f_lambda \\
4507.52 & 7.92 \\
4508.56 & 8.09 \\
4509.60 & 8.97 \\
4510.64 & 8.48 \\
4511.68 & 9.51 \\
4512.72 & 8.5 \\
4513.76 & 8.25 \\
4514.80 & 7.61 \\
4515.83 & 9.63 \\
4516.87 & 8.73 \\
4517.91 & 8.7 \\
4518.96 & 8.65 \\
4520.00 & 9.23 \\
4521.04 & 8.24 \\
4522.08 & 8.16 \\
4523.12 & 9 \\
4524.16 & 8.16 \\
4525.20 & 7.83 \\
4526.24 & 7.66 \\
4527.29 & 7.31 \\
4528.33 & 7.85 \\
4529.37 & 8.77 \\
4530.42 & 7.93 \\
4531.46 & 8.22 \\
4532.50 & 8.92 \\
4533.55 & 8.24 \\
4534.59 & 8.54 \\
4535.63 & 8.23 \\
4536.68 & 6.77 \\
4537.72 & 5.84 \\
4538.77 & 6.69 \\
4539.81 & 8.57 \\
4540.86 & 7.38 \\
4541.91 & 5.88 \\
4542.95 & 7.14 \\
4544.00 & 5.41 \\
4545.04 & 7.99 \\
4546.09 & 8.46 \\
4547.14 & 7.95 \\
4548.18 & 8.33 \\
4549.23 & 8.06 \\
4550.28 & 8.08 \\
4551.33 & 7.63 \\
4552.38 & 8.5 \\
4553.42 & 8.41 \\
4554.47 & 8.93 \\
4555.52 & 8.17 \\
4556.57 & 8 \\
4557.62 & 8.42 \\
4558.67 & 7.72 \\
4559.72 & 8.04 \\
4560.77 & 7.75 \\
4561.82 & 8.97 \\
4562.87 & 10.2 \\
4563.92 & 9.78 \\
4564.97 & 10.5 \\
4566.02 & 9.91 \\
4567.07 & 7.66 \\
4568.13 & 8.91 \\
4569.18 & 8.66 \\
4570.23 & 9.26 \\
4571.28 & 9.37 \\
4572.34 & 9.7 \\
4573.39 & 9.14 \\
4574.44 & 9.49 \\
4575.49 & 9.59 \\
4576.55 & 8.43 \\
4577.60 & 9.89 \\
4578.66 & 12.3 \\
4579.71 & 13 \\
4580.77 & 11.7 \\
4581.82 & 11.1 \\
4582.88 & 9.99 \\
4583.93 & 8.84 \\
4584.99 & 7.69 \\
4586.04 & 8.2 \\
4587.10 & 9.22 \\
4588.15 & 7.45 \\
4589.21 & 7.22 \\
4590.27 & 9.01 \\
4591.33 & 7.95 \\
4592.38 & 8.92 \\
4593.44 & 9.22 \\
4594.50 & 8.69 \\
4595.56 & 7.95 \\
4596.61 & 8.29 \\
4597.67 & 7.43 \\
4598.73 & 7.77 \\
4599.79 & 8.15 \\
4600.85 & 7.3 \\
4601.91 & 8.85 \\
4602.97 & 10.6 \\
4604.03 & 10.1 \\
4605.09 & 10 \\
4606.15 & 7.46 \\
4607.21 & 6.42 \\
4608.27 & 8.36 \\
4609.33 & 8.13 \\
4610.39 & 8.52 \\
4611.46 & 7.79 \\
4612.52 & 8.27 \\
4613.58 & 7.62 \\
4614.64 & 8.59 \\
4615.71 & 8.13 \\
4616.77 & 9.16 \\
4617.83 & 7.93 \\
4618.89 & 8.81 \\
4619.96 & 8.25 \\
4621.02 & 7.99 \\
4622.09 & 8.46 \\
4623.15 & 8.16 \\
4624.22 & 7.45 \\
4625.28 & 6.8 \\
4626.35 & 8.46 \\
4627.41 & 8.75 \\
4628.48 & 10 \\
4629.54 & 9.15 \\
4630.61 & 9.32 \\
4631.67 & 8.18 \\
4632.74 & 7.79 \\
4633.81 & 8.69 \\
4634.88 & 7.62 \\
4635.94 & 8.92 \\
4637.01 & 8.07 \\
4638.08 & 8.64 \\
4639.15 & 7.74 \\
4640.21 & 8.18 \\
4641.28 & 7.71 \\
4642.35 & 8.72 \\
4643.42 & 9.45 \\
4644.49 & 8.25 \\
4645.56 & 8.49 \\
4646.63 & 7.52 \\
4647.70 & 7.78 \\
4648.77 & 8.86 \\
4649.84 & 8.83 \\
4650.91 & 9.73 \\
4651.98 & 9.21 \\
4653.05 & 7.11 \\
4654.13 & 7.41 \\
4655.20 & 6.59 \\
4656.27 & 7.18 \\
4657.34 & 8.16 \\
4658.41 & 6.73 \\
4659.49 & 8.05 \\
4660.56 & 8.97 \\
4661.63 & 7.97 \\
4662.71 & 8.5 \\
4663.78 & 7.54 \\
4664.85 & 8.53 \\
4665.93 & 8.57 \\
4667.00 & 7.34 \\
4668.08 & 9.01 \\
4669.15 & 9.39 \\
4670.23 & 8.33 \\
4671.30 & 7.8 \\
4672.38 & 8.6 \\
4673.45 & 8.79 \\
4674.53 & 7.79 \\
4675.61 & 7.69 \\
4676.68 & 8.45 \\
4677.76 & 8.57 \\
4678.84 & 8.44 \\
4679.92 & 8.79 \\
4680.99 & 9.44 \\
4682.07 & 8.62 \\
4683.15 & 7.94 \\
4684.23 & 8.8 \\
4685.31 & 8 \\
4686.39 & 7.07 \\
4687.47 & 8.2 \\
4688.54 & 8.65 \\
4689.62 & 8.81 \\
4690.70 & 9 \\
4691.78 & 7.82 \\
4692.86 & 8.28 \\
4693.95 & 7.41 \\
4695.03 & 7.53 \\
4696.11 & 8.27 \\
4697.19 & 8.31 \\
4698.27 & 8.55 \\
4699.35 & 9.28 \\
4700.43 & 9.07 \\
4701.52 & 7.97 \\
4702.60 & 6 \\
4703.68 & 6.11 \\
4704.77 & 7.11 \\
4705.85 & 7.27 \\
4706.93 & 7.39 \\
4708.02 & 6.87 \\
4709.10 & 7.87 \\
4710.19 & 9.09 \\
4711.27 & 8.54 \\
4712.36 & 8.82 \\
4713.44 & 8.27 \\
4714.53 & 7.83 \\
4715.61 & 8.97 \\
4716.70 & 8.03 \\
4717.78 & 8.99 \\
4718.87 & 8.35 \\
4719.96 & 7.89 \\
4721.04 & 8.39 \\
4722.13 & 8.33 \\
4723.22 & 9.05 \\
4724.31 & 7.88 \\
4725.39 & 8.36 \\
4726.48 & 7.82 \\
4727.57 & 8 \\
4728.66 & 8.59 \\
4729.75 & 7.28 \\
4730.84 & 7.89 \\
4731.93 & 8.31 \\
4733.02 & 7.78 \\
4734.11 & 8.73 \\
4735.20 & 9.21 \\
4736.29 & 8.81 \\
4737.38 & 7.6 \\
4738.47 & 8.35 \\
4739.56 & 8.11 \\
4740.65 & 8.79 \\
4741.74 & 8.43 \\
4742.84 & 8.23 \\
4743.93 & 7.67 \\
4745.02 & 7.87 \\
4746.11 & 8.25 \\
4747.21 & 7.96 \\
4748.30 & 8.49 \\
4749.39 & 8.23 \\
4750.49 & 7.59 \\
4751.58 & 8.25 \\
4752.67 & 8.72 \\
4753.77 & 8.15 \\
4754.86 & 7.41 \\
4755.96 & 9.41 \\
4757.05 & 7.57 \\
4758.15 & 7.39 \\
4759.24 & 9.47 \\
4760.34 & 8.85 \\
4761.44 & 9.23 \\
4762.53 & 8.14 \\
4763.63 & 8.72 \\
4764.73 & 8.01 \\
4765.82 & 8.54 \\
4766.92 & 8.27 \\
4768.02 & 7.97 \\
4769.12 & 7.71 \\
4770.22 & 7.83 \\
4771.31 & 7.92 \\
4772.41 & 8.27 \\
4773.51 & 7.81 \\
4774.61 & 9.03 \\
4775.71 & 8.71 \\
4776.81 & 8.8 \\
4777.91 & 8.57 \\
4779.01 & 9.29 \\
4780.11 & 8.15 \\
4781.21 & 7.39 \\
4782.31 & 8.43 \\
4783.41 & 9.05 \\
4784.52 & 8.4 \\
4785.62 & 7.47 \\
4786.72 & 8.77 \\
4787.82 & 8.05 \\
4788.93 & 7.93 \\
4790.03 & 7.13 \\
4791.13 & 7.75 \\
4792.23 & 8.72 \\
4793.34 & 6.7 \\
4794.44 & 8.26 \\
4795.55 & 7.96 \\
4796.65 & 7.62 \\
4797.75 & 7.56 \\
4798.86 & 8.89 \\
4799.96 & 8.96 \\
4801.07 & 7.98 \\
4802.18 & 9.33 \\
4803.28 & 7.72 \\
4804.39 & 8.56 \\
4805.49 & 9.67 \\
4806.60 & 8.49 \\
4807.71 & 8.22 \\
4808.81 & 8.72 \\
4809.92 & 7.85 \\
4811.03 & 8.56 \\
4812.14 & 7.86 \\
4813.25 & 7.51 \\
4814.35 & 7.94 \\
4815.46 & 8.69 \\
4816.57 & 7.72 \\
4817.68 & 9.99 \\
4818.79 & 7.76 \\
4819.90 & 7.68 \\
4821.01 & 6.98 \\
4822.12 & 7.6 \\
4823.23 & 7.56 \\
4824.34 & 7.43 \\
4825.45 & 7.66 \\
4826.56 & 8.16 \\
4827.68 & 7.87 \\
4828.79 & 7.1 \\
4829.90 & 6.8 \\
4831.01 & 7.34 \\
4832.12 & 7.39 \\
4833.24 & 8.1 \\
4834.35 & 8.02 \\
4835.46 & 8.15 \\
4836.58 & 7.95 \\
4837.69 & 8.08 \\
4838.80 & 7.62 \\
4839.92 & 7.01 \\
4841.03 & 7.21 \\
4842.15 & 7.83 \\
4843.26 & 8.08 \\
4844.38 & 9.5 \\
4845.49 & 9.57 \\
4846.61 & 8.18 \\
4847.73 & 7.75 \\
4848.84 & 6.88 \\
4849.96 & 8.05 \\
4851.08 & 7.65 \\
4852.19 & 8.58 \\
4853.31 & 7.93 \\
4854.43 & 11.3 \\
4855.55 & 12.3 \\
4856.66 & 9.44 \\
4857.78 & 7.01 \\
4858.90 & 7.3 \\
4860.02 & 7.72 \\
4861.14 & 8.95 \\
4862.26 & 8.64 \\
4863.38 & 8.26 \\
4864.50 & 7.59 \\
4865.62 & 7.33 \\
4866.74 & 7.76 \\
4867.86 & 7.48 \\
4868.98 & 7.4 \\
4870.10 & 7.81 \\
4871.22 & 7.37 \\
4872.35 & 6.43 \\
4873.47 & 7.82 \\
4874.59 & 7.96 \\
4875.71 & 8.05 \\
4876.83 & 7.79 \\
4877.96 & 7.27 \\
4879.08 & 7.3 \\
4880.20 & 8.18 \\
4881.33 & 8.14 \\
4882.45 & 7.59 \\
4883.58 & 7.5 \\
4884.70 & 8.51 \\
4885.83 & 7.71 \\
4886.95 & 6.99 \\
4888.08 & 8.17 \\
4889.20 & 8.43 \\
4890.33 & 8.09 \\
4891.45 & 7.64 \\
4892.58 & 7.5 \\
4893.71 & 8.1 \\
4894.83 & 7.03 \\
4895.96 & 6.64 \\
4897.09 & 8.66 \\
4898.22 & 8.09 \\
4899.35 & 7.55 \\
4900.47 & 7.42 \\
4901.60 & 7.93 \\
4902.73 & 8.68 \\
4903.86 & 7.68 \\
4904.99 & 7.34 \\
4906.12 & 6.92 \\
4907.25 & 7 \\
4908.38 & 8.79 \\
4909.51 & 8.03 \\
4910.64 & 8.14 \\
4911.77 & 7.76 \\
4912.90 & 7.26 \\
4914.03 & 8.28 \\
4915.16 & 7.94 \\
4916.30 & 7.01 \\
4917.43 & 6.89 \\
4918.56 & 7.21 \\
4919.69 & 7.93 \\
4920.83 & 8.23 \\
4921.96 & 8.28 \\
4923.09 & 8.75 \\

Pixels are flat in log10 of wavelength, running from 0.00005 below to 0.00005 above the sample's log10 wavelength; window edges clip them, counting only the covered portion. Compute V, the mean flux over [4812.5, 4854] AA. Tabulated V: 7.88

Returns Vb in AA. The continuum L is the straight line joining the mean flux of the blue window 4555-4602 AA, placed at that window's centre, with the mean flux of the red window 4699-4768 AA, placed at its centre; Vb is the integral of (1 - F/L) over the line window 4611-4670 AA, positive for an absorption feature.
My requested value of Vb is 2.7 AA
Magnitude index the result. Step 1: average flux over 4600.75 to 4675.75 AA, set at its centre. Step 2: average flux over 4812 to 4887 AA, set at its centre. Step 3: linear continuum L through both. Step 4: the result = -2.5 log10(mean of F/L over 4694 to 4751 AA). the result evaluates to 0.01 mag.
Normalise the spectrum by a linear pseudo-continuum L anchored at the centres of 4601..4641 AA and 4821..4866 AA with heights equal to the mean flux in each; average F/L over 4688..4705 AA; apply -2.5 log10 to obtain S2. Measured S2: 0.03 mag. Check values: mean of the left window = 8.4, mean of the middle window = 8.03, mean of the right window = 8.06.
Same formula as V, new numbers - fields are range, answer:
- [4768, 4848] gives 8.09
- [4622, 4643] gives 8.35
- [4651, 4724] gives 8.15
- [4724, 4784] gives 8.28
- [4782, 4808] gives 8.23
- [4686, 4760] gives 8.15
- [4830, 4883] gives 8.01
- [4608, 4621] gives 8.28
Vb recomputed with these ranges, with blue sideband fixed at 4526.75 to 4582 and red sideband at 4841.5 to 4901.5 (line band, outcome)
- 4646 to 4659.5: 0.75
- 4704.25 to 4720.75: 0.40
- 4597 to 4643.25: 0.65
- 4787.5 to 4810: -0.19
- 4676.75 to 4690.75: -0.20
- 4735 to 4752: 0.03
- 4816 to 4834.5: 0.86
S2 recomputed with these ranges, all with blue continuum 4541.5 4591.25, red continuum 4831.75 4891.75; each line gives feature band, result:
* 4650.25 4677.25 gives 0.05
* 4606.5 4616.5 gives 0.09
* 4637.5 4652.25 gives 0.01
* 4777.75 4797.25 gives 0.02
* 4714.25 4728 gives 0.01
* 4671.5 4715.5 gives 0.04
